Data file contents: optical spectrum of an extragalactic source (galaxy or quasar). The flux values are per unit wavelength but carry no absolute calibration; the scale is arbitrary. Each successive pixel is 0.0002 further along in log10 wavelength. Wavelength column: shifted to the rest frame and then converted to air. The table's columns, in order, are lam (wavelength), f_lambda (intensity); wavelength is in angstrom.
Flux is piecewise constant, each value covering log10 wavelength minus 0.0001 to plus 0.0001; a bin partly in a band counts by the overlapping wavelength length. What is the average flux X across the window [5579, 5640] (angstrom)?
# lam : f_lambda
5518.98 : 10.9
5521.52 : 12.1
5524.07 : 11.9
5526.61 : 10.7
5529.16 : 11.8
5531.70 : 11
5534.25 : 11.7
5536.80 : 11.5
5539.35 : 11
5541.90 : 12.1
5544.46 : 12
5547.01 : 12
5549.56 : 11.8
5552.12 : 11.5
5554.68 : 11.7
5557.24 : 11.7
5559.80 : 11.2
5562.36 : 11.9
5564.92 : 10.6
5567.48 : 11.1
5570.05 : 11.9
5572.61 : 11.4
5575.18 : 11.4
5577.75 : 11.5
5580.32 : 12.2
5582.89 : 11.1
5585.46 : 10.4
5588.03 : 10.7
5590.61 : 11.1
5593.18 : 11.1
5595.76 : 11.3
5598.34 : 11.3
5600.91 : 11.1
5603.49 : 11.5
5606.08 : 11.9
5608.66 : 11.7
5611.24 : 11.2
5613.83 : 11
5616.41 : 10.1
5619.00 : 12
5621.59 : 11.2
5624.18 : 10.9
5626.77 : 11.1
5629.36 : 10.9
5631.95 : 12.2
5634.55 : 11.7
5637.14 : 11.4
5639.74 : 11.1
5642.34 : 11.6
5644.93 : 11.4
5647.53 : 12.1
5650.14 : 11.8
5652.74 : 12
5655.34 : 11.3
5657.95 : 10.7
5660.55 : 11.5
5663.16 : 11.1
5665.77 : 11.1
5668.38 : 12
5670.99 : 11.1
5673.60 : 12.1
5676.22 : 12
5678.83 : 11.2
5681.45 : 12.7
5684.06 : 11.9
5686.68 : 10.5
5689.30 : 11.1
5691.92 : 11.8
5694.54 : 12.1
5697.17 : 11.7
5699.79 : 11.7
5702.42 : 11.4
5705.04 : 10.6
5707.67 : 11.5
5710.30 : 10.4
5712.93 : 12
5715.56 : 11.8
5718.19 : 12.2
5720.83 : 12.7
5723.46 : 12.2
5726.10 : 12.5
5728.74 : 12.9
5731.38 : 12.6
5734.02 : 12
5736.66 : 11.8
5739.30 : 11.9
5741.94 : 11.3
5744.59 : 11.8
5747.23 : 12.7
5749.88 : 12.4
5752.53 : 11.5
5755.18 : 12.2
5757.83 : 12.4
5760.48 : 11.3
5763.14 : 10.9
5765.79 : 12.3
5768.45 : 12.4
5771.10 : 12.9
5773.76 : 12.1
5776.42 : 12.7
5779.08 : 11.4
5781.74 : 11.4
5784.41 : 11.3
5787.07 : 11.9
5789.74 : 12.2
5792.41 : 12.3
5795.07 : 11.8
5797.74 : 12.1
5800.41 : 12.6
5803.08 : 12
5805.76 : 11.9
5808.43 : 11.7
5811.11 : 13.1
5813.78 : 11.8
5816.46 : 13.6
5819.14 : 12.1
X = 11.3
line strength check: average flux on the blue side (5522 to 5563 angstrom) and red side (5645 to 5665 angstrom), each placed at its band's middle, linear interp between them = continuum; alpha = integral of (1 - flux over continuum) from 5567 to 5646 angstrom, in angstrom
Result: 1.52 angstrom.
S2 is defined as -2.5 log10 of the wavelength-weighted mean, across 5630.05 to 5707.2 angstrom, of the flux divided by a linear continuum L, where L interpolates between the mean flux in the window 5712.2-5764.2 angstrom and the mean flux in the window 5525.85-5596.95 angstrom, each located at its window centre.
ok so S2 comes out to 0.02 mag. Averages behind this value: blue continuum 11.4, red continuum 12.1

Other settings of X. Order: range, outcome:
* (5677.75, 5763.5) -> 11.8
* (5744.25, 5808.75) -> 12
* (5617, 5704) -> 11.5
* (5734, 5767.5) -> 11.9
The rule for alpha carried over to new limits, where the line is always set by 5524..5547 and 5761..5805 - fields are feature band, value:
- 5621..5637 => 0.5 angstrom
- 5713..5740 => -0.8 angstrom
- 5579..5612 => 1.0 angstrom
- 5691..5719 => 0.7 angstrom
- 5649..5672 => 0.7 angstrom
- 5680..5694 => 0.2 angstrom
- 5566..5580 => 0.1 angstrom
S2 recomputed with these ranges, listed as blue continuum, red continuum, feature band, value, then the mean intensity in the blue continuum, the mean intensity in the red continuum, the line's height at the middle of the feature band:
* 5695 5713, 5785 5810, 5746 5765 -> -0.02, 11.3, 12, 11.7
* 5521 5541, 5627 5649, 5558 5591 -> 0.02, 11.5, 11.5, 11.5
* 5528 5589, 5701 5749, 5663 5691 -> 0.02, 11.5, 11.9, 11.8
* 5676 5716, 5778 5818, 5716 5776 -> -0.03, 11.5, 12.1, 11.8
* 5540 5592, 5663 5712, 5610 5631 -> 0.04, 11.5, 11.5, 11.5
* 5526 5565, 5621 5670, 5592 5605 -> 0.02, 11.6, 11.4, 11.5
